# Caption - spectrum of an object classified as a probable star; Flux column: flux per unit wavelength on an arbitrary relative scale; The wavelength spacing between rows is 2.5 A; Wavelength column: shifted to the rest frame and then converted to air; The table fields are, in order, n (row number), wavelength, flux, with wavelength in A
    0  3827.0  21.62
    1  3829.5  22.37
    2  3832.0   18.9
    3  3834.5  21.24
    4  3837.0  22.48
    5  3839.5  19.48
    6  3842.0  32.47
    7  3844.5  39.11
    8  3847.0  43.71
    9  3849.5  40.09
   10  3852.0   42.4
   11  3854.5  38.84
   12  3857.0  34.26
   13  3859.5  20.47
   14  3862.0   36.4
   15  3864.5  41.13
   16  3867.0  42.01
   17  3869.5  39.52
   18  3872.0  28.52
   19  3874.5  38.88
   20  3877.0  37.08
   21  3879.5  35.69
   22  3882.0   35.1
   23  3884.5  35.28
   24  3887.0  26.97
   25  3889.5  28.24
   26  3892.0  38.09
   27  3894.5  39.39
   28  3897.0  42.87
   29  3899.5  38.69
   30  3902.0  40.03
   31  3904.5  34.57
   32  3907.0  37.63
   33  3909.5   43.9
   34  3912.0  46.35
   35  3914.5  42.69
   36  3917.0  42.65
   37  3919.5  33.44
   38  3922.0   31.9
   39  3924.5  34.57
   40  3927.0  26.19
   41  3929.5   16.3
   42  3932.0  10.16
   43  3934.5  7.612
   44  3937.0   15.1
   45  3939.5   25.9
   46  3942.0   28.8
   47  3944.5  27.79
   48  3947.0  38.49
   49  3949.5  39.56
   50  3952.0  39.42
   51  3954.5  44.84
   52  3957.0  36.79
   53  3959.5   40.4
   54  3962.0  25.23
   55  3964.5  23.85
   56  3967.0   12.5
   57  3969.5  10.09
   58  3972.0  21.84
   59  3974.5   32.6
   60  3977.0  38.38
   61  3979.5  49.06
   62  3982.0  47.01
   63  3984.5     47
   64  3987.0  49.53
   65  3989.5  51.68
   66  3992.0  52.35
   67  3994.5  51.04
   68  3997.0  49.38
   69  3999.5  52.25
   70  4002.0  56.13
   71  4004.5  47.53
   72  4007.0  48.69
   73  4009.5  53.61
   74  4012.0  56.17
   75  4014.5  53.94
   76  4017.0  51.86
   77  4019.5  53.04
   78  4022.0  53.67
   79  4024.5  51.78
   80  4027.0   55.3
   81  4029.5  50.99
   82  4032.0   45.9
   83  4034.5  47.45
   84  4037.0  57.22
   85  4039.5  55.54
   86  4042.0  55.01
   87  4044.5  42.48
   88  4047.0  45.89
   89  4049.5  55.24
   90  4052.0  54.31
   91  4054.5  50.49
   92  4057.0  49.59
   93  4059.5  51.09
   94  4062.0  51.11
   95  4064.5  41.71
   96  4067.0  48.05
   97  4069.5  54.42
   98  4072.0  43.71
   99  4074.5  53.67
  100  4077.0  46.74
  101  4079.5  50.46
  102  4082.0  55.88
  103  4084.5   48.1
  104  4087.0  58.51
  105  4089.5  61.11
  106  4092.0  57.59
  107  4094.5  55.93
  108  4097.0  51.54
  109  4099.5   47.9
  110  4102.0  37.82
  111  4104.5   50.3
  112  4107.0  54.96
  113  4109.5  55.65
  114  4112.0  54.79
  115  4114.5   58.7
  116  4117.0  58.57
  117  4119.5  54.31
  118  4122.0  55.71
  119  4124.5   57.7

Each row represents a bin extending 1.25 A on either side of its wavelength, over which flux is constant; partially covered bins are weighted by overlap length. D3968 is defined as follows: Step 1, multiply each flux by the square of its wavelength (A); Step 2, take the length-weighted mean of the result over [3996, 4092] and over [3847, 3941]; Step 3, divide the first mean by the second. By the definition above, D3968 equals 1.65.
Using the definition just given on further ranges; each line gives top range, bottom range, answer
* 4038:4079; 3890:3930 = 1.45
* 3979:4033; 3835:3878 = 1.59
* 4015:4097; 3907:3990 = 1.67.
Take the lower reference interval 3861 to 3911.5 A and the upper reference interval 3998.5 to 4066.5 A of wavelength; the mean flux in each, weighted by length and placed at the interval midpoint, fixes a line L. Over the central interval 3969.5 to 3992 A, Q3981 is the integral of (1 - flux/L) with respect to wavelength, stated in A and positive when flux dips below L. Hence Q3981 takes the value 2.7 A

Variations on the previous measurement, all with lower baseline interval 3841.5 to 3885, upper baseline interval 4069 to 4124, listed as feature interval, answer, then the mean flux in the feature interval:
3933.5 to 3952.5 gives 6.6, 27.6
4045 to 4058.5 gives -0.2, 50.6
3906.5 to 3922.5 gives 0.0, 40.3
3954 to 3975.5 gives 8.3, 26.9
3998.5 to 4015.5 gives -2.1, 52.6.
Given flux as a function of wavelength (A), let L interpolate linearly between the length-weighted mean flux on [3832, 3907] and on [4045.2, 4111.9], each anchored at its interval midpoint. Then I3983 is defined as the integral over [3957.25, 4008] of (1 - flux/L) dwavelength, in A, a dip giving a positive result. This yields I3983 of 4.3 A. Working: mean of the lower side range 34.7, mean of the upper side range 51.2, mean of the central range 40.2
